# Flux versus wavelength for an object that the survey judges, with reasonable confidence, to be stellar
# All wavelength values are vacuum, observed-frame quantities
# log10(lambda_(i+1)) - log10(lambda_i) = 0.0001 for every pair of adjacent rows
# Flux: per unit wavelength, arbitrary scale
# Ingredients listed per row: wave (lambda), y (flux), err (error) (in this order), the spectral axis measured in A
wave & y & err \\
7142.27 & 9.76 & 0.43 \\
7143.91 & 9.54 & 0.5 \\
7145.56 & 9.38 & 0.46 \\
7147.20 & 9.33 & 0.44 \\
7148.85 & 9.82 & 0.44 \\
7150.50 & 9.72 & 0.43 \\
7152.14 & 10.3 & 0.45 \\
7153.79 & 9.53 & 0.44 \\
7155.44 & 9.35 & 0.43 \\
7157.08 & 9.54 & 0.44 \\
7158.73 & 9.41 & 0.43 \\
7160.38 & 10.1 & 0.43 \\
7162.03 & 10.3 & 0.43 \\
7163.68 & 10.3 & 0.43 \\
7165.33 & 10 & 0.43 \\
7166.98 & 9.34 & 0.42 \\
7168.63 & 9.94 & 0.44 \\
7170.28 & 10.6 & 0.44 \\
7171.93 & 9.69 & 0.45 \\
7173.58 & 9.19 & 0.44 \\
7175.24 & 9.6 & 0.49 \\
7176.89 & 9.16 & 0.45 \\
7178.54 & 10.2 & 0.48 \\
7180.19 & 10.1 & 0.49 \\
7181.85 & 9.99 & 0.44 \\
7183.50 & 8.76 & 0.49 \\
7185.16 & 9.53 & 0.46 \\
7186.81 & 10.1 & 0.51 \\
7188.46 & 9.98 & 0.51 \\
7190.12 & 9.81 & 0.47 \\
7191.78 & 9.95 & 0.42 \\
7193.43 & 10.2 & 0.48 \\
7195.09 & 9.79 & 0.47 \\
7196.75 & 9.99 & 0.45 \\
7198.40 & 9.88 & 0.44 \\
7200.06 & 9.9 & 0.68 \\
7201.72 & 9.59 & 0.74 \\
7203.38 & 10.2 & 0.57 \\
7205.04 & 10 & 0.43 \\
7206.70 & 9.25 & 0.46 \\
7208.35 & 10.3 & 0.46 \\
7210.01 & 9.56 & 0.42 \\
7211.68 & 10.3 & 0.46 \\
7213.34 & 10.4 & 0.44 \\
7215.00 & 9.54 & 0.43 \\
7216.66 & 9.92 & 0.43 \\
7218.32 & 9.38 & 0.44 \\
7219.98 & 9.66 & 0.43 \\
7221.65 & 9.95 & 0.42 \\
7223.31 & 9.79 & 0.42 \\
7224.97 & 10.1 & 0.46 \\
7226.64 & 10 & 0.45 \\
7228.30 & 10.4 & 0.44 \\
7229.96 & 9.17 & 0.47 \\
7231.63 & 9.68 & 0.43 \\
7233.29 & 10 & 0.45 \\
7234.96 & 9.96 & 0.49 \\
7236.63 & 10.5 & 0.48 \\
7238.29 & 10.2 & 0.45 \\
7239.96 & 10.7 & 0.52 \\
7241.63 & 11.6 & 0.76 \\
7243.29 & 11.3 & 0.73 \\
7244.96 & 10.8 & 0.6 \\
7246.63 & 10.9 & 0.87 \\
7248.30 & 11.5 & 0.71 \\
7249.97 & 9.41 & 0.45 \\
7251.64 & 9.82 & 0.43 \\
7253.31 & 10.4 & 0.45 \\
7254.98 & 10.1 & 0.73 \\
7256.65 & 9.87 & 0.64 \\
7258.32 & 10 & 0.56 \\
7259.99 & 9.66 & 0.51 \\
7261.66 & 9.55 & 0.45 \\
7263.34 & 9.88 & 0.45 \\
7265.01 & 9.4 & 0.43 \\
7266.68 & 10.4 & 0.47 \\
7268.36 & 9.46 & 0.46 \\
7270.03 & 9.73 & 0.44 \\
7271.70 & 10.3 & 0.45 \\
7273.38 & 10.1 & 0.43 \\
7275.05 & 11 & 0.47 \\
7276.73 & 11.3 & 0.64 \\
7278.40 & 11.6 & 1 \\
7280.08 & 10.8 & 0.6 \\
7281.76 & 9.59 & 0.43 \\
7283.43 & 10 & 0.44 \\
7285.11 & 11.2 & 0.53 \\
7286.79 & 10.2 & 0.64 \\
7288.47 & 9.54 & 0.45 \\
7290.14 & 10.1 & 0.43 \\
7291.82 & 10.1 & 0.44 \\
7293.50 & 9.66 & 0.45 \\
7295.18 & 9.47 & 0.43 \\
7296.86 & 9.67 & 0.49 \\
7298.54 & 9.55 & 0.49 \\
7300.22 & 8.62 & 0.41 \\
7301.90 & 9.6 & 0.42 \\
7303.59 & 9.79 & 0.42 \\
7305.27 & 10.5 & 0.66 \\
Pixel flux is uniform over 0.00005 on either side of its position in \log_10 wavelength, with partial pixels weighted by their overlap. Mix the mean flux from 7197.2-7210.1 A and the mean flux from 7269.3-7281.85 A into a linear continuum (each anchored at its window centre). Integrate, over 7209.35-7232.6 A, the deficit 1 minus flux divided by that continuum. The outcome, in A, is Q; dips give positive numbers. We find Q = 0.4 A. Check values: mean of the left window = 9.86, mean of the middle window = 9.85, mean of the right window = 10.6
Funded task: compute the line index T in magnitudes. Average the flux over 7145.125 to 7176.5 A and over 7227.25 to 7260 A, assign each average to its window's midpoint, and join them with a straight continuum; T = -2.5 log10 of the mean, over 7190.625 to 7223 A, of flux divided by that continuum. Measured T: 0.020 mag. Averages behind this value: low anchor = 9.76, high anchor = 10.3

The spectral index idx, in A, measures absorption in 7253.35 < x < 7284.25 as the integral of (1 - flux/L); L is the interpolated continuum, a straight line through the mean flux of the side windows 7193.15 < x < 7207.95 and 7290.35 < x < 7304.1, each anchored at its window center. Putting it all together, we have -1.60 A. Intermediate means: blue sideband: 9.87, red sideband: 9.57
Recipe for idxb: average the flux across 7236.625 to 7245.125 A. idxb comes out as 10.9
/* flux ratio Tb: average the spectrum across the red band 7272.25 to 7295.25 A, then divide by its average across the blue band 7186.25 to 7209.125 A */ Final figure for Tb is 1.04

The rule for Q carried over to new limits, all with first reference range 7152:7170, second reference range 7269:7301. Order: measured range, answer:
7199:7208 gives 0.11 A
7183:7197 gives 0.14 A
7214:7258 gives -0.71 A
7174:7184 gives 0.23 A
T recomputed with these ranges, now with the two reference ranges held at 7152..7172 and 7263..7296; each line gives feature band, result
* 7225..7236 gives 0.02 mag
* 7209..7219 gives 0.02 mag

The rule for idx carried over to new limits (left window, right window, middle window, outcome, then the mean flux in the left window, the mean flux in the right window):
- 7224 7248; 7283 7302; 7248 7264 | 0.4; 10.4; 9.81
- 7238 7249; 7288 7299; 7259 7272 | 0.8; 11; 9.75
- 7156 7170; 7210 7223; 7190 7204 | -0.1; 9.89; 9.85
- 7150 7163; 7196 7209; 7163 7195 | 0.1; 9.79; 9.89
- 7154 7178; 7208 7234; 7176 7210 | 0.0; 9.75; 9.88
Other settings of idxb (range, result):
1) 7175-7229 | 9.86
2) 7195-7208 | 9.85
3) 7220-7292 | 10.2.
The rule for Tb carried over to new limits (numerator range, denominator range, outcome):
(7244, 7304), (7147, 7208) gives 1.03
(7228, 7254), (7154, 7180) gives 1.06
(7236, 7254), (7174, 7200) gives 1.09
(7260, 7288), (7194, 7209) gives 1.04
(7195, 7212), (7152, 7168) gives 1.01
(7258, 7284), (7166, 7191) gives 1.05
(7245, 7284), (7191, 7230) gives 1.03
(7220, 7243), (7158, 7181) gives 1.03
